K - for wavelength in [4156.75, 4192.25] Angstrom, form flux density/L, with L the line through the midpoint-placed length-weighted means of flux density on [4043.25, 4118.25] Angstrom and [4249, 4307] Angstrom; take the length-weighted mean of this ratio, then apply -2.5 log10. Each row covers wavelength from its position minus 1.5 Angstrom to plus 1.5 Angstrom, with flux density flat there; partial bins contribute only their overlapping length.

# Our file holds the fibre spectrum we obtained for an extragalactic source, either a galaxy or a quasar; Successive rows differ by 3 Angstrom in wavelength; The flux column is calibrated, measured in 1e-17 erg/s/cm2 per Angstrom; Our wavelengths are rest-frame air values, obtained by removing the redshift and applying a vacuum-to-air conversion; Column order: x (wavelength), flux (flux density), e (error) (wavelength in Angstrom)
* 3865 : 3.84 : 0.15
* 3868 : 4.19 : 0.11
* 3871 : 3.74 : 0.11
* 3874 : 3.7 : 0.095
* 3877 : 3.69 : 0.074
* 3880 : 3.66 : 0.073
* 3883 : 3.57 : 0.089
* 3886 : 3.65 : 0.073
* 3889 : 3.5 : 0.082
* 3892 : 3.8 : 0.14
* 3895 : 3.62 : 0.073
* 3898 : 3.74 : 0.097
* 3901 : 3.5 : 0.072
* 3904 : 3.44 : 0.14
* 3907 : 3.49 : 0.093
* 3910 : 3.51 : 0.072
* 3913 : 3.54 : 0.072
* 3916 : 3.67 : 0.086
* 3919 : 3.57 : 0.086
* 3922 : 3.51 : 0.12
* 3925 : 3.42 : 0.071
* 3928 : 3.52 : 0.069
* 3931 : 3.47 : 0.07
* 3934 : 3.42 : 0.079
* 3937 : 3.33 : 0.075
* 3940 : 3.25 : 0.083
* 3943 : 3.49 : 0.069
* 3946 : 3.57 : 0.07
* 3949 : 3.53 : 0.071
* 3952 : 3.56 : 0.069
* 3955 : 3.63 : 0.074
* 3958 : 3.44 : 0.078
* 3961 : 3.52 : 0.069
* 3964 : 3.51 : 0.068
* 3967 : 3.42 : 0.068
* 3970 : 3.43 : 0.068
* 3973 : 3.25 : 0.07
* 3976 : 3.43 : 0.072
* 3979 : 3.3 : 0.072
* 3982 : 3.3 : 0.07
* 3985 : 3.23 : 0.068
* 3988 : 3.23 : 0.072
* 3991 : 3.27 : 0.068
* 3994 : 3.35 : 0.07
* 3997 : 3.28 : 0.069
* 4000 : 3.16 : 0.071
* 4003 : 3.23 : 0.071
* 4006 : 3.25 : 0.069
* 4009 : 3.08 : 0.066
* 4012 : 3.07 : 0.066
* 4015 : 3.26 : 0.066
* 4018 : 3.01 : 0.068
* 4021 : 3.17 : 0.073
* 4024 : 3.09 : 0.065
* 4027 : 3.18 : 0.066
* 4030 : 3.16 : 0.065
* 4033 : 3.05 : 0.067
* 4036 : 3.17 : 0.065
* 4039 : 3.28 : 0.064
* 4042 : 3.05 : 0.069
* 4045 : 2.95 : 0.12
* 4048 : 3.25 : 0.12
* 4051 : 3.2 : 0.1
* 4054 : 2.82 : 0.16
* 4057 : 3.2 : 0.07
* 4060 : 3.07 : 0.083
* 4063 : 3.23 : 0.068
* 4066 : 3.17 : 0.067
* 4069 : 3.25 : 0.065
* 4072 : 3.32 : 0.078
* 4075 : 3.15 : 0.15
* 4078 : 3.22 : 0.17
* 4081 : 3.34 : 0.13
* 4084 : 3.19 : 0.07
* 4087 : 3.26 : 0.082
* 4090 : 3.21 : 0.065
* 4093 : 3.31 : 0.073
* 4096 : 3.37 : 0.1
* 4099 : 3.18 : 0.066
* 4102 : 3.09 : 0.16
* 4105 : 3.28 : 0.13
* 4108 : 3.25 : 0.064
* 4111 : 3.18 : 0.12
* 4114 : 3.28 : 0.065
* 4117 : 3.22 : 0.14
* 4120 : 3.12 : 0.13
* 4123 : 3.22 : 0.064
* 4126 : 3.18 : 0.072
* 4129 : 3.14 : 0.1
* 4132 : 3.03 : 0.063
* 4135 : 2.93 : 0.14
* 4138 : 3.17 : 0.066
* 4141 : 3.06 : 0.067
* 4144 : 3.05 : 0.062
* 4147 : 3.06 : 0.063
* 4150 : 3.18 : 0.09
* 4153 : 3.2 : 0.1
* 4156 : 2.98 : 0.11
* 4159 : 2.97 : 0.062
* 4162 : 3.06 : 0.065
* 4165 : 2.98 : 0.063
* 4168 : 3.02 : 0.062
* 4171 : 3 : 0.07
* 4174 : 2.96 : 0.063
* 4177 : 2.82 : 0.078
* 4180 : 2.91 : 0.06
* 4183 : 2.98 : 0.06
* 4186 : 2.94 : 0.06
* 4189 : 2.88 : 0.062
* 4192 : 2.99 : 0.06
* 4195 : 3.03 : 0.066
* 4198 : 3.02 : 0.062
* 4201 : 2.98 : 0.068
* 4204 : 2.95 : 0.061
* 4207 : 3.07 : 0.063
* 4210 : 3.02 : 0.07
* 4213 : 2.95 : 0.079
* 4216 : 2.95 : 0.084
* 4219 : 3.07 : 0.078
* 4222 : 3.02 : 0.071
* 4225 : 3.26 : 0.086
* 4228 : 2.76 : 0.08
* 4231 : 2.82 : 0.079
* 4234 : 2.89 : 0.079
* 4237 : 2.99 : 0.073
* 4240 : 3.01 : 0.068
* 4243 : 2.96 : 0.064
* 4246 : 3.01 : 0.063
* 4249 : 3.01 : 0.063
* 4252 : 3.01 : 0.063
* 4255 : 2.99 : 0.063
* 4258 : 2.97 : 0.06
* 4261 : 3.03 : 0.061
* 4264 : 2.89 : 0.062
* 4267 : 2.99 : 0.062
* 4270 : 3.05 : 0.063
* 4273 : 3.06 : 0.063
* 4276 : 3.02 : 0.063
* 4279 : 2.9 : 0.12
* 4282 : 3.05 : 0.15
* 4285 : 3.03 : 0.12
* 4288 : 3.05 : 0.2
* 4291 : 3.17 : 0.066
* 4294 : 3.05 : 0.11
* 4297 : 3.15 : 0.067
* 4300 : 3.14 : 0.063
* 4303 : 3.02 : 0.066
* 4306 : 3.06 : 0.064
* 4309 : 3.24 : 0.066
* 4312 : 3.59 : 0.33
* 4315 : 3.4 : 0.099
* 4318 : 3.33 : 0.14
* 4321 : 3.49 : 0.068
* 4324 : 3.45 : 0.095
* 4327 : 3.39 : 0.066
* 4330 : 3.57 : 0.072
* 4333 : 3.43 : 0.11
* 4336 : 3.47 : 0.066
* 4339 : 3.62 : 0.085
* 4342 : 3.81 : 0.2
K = 0.058 mag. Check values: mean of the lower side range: 3.2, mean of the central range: 2.96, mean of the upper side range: 3.03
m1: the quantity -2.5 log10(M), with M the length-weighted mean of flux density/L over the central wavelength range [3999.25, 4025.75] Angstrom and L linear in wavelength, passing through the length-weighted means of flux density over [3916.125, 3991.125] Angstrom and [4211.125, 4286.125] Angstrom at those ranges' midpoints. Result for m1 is 0.066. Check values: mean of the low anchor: 3.43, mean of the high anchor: 2.99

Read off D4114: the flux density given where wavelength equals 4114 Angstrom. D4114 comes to 3.28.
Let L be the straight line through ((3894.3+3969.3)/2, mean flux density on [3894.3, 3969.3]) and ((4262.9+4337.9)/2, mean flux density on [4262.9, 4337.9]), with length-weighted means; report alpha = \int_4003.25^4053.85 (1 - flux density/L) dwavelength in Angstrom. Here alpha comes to 4.33 Angstrom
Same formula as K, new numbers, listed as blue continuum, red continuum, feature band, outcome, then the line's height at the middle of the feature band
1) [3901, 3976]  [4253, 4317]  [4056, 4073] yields 0.044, 3.34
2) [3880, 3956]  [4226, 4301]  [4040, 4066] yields 0.075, 3.33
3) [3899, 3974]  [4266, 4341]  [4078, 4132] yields 0.049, 3.37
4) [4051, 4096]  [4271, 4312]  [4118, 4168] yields 0.029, 3.17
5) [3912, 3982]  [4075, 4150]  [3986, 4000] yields 0.039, 3.39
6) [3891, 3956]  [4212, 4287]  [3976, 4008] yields 0.047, 3.41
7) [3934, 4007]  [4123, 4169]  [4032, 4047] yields 0.051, 3.26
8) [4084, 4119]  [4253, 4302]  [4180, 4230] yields 0.046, 3.12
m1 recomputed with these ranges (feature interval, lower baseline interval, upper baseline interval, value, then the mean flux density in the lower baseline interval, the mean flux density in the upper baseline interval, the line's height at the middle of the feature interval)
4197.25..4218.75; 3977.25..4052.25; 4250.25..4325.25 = 0.05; 3.18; 3.12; 3.14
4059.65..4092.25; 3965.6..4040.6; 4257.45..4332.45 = -0.01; 3.23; 3.17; 3.21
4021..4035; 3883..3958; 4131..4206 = 0.06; 3.53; 3.01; 3.3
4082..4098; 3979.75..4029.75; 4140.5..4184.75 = -0.06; 3.2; 3.01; 3.1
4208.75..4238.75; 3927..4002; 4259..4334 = 0.09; 3.39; 3.18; 3.23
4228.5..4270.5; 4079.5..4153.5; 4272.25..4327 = 0.08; 3.18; 3.19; 3.18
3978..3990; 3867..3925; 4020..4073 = 0.03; 3.63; 3.14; 3.34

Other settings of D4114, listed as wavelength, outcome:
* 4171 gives 3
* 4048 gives 3.25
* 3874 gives 3.7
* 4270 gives 3.05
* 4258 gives 2.97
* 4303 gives 3.02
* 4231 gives 2.82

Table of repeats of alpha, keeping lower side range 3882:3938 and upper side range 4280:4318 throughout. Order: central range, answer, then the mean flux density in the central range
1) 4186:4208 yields 1.9 Angstrom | 2.98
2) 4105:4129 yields 1.0 Angstrom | 3.21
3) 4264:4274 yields 0.6 Angstrom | 3.01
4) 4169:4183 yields 1.5 Angstrom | 2.93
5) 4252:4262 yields 0.7 Angstrom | 3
